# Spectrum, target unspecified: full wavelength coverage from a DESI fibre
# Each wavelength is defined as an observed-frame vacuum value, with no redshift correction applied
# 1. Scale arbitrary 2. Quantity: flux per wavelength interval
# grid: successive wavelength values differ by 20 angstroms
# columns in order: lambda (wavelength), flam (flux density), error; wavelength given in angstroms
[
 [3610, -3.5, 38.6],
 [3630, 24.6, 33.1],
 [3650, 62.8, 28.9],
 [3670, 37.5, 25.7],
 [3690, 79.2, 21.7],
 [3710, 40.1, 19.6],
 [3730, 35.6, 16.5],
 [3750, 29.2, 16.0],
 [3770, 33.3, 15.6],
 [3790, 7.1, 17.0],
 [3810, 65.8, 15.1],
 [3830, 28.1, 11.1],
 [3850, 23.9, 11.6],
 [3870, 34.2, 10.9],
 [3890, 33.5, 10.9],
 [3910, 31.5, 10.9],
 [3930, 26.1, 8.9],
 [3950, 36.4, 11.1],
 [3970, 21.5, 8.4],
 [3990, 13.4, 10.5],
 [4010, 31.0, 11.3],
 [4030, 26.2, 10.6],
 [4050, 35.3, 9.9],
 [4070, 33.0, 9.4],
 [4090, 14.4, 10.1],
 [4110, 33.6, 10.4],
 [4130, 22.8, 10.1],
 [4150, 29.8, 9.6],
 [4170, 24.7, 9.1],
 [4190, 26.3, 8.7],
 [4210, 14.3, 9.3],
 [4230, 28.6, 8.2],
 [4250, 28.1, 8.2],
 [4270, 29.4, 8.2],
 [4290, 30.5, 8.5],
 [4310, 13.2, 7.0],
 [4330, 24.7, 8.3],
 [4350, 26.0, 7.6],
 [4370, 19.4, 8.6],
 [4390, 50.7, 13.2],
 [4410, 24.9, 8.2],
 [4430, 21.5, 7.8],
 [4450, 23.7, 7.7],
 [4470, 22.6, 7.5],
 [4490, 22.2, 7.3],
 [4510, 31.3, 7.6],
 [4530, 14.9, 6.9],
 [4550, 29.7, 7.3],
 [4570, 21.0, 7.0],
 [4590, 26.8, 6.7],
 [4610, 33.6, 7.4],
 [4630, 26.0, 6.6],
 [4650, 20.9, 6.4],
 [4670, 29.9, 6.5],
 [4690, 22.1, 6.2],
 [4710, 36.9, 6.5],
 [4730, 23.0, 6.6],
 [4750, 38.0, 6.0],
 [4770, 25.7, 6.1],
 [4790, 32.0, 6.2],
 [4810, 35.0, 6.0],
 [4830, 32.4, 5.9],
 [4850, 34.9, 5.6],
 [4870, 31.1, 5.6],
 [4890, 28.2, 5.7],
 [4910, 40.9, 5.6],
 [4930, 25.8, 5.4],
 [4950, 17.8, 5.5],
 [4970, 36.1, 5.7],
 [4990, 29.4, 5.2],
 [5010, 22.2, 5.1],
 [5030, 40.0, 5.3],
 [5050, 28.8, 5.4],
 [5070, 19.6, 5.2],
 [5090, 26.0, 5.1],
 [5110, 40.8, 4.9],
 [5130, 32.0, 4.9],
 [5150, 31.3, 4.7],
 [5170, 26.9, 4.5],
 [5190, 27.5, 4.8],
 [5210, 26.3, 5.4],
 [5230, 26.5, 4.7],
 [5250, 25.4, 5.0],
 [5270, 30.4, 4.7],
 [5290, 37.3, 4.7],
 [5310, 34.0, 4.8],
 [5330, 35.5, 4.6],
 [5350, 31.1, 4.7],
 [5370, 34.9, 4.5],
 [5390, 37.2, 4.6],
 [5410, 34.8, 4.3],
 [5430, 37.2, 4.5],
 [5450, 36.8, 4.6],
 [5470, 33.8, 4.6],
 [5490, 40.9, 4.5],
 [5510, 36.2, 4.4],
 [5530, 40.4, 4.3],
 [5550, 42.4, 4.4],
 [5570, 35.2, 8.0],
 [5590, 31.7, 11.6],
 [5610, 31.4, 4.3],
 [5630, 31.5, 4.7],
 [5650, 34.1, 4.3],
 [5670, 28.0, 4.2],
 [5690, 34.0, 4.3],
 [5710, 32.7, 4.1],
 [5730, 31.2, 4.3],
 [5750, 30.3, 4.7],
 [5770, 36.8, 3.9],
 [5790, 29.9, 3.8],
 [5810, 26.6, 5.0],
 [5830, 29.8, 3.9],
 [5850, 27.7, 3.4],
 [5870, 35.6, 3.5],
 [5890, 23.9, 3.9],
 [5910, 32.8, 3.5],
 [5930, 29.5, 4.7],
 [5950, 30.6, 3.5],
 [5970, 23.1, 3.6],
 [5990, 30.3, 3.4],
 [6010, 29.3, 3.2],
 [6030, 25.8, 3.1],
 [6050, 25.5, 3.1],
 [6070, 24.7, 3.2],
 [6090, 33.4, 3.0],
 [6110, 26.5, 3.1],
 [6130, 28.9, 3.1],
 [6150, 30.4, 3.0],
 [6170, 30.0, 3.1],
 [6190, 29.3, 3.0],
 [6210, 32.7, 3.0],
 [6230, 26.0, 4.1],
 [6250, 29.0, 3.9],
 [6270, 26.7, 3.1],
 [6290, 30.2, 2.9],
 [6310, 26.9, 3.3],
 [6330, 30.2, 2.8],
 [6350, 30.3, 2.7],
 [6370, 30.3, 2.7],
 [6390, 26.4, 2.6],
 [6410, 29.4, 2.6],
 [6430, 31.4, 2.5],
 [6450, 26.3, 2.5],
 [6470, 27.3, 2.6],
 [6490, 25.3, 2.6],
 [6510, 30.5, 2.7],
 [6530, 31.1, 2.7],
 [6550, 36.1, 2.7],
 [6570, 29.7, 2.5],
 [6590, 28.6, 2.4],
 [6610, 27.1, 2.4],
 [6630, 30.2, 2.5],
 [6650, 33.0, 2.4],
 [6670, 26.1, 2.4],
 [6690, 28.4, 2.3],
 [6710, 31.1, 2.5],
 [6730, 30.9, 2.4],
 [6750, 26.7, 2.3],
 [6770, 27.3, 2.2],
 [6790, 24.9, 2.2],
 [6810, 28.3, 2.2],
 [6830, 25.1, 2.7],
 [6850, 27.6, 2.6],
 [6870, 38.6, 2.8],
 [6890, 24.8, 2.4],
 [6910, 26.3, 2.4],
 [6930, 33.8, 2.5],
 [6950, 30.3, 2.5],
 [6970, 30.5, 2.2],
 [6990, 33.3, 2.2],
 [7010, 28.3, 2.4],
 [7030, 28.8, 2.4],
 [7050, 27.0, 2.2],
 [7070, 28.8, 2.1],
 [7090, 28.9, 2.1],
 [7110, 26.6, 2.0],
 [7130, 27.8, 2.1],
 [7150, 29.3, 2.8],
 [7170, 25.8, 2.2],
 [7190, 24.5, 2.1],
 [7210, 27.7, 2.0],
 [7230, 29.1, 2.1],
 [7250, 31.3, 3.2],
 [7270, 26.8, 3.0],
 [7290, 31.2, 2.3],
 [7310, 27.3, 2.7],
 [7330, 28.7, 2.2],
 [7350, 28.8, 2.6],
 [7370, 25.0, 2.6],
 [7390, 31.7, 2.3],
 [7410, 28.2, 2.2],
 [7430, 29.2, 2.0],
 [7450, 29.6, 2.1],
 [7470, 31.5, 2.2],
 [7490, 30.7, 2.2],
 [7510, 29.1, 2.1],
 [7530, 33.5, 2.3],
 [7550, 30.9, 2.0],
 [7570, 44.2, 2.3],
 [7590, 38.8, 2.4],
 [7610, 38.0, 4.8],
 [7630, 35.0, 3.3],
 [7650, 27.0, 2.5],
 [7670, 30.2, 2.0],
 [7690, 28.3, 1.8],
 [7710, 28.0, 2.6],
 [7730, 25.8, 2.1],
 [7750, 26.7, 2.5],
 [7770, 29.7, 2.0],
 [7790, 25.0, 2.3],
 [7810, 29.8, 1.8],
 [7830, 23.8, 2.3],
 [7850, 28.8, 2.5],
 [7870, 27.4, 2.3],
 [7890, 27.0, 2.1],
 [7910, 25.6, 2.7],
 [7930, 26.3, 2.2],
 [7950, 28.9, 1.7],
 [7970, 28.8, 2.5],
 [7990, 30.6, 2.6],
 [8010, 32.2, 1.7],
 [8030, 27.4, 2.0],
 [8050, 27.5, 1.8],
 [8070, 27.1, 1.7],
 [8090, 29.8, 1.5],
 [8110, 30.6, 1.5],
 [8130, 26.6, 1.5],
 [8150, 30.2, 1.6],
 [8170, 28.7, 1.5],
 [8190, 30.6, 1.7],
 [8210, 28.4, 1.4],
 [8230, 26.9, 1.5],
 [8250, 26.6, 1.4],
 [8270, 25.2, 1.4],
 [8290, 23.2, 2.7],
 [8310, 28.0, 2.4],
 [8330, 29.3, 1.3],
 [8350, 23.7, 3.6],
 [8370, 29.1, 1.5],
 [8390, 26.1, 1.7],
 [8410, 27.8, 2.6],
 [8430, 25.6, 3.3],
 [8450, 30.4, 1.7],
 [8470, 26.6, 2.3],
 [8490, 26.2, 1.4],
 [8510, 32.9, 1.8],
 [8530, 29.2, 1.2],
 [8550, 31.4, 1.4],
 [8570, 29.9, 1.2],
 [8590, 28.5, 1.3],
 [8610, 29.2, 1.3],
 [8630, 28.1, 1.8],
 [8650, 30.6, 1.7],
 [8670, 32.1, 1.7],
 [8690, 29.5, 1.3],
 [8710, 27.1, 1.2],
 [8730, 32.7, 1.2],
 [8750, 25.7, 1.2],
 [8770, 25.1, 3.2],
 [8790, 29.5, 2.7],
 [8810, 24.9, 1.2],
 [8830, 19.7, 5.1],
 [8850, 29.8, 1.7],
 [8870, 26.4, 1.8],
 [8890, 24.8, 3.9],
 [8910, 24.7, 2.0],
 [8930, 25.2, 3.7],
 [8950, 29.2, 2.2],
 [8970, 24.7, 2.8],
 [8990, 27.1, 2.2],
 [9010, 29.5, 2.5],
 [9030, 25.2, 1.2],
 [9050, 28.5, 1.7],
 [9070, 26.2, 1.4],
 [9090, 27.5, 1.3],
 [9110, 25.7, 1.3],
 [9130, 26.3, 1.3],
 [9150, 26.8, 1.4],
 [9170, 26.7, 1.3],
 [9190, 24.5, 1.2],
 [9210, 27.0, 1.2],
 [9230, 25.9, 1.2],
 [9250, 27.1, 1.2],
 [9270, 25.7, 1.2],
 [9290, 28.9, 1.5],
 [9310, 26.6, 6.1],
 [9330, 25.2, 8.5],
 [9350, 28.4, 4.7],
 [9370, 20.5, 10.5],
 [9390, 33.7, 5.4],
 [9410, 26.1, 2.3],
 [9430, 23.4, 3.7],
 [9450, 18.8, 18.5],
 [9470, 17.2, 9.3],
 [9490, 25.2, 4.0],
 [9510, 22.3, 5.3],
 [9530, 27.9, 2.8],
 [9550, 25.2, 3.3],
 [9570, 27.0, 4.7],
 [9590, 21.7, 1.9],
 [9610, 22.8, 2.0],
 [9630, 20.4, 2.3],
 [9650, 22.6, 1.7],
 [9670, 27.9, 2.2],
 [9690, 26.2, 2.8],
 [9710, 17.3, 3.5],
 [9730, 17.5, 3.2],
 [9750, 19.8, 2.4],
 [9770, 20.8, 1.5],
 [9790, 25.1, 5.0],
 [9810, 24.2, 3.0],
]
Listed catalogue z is 0.152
